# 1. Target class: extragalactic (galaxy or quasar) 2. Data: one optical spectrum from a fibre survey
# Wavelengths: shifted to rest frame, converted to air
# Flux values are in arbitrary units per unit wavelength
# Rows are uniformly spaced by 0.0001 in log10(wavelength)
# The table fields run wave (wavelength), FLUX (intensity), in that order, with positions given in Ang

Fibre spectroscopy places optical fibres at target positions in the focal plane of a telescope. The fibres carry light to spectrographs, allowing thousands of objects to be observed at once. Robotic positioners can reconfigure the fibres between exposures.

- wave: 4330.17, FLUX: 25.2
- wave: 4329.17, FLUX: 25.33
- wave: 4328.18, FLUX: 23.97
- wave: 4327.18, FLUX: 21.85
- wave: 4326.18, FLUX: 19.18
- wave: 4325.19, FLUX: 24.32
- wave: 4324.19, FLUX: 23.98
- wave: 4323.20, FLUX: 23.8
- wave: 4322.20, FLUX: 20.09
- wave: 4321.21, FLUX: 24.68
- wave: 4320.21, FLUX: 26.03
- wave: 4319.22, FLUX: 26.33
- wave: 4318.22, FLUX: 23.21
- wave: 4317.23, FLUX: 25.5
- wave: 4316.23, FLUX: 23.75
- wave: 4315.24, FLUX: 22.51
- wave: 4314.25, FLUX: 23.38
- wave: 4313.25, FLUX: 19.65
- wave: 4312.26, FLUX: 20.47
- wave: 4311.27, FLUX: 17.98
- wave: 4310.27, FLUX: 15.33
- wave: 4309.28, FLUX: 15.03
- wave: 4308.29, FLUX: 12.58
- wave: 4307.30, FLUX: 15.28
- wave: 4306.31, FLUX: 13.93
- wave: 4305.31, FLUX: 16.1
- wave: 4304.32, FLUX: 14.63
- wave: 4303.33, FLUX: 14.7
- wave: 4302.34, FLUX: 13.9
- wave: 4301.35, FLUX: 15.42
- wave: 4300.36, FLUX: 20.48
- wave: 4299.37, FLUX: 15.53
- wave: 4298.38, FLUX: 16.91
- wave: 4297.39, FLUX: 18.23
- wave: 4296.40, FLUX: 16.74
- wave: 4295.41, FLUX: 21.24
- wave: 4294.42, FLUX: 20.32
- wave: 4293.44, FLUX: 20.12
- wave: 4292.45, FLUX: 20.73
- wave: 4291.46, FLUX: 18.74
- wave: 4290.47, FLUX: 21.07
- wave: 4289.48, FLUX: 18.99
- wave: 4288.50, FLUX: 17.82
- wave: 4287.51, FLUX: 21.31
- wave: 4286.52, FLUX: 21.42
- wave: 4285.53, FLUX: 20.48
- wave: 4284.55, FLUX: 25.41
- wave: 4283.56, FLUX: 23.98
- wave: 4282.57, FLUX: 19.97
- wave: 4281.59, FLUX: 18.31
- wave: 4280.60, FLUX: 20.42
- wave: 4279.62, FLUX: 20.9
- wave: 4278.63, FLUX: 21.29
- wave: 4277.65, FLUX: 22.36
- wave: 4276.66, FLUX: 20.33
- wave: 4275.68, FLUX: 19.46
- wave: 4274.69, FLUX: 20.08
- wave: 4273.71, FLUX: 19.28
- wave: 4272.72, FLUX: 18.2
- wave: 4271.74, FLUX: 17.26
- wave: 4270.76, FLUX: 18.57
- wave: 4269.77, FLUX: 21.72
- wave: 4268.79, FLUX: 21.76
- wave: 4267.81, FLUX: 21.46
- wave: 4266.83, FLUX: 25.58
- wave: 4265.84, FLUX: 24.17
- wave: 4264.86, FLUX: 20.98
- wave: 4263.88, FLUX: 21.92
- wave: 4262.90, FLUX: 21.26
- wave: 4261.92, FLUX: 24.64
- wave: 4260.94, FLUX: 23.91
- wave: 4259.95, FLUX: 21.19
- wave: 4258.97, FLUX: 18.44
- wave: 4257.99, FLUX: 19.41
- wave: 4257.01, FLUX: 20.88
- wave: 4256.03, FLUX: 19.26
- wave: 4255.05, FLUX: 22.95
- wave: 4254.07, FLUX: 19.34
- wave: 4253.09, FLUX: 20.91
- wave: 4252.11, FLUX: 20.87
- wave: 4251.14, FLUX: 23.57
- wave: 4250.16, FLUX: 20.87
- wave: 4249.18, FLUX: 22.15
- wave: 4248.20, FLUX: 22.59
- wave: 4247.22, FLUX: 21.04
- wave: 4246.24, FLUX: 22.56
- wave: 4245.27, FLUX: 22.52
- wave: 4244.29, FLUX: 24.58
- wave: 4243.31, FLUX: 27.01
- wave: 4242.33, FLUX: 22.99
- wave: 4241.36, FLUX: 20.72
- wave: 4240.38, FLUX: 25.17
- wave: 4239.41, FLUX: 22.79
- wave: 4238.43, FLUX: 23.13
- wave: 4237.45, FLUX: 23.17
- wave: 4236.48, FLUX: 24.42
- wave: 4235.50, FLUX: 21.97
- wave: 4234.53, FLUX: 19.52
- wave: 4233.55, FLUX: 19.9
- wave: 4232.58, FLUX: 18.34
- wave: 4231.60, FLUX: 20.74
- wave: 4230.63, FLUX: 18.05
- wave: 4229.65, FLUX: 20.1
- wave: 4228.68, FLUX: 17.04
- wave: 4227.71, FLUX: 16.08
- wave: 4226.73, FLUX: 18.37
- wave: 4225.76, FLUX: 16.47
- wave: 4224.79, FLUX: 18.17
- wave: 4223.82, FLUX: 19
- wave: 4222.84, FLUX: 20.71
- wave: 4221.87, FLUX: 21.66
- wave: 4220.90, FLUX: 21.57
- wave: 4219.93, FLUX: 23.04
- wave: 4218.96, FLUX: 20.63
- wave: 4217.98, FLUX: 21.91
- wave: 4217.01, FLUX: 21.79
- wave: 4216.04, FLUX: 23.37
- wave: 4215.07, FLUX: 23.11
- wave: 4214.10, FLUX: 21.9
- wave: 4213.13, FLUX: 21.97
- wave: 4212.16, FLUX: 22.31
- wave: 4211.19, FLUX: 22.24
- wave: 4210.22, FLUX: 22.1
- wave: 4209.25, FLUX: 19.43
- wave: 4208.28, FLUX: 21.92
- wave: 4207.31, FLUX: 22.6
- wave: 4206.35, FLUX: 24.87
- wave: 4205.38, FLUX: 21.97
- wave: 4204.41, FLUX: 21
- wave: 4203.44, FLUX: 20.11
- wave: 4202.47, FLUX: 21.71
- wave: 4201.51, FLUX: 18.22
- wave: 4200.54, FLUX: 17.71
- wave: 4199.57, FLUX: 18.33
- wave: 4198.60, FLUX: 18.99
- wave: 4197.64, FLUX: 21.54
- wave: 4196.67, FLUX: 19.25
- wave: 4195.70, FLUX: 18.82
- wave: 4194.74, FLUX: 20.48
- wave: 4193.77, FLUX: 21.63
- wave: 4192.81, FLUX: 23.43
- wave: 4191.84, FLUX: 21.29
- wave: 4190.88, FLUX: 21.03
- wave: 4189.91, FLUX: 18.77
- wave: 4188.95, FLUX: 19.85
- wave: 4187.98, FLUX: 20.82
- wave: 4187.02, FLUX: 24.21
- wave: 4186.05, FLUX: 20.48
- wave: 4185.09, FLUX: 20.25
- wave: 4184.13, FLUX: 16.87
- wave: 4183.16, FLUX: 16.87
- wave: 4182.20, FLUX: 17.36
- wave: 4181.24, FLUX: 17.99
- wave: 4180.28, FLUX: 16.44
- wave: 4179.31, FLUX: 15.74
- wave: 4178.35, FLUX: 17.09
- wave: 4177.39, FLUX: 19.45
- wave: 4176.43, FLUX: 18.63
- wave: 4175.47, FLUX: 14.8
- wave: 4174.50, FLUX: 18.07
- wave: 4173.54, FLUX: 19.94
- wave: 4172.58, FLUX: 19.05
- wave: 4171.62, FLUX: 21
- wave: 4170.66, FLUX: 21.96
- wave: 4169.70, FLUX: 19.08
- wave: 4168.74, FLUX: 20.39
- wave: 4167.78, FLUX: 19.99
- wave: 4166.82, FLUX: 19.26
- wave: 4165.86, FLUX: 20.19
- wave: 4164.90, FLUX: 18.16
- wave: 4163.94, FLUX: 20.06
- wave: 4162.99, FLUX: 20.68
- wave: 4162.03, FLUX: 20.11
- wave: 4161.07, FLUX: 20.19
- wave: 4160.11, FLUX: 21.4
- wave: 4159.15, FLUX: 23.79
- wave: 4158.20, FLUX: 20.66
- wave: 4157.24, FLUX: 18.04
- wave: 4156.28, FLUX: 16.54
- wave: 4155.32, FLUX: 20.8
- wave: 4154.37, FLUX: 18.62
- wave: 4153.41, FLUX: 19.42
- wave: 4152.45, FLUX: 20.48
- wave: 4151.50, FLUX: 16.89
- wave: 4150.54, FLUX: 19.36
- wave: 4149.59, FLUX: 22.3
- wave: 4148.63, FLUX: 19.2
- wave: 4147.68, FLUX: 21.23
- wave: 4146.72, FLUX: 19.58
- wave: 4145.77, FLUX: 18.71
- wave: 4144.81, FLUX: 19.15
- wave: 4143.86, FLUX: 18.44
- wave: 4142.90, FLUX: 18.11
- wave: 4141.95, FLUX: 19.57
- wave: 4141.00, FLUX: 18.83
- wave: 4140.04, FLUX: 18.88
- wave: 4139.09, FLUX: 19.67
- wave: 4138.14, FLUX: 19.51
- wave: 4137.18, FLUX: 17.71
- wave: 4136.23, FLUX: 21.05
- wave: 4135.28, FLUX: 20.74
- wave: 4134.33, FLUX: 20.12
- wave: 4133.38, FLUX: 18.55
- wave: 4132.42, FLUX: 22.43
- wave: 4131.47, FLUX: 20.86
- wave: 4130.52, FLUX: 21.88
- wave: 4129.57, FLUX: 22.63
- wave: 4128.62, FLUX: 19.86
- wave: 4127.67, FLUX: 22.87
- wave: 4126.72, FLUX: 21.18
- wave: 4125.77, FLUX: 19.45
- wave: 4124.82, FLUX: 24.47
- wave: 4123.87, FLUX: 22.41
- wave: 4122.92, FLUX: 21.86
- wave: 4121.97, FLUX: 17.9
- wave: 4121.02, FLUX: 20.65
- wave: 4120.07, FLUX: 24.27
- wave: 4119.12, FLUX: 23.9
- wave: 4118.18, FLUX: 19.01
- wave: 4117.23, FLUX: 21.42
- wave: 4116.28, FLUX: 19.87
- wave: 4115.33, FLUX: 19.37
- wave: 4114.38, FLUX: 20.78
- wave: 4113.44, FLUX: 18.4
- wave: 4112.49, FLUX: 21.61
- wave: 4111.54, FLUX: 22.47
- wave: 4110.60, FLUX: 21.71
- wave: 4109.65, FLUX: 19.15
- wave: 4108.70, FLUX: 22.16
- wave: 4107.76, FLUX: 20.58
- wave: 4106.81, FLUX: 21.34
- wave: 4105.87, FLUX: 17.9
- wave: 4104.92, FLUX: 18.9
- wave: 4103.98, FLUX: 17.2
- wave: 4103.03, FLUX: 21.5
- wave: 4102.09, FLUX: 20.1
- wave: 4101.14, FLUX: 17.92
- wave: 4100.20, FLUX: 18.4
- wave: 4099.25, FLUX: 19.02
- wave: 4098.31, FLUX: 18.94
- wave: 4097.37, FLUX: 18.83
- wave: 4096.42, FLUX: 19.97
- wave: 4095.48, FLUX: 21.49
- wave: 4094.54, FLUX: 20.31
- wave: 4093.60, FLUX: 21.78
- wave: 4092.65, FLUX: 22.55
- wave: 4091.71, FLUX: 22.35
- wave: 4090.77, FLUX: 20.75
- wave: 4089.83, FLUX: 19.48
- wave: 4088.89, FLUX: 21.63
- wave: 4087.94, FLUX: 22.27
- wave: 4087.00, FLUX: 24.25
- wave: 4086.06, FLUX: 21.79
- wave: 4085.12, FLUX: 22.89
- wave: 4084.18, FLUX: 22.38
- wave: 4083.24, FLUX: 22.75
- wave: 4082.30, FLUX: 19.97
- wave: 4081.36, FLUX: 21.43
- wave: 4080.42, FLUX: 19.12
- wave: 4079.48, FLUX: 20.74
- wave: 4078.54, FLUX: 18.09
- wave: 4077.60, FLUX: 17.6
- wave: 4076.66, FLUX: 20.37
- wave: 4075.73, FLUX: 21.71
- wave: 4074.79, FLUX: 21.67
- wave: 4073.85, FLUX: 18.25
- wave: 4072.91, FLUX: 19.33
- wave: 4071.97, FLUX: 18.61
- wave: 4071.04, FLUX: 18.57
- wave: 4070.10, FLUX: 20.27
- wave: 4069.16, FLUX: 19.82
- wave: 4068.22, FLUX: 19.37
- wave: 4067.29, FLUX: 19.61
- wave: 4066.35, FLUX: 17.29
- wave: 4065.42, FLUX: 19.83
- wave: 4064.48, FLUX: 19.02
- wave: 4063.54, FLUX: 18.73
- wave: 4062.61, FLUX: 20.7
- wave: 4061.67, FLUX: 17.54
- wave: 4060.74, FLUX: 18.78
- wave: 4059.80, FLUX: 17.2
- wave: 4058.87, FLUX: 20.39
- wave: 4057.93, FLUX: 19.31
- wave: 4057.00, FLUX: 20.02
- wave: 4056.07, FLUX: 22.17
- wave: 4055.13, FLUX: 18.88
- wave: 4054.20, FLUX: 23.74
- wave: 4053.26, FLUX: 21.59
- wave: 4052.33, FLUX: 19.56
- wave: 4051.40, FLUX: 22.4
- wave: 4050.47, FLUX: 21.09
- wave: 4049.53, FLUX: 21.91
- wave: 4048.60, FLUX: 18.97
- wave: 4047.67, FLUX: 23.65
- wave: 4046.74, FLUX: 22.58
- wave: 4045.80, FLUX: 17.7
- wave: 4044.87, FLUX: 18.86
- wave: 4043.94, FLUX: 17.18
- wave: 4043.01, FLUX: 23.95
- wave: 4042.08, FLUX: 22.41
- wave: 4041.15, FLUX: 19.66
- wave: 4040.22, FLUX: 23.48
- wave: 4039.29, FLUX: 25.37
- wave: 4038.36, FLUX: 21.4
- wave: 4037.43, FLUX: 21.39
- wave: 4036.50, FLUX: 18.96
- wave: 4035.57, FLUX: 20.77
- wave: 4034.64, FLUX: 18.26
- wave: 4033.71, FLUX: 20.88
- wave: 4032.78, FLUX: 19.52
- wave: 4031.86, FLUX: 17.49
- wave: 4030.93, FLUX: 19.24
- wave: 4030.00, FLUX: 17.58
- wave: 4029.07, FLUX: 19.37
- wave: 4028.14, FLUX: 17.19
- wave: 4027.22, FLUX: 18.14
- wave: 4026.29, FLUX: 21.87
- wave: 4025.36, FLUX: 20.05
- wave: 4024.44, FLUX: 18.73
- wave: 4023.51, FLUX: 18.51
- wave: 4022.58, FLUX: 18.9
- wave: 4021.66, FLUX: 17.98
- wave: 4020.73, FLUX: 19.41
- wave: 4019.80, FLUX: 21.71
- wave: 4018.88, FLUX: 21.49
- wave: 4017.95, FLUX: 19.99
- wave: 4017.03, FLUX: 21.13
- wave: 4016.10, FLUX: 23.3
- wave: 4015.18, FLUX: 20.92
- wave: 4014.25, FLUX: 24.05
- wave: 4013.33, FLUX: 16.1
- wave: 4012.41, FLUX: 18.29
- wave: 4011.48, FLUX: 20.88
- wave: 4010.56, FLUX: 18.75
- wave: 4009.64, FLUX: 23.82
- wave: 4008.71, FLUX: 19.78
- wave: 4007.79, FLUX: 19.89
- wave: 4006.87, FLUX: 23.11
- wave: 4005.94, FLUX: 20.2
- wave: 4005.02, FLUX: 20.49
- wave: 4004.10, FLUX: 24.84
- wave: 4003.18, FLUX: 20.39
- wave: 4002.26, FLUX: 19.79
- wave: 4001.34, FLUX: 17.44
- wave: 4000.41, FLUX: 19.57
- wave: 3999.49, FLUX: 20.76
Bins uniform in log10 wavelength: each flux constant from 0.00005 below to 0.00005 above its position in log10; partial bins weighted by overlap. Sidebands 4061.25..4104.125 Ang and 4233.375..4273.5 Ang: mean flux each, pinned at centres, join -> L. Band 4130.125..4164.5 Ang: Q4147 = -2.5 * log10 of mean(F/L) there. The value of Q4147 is 0.05 mag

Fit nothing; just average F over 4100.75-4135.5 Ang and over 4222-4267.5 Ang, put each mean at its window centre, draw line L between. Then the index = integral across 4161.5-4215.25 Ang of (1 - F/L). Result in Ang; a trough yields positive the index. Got 2.66 Ang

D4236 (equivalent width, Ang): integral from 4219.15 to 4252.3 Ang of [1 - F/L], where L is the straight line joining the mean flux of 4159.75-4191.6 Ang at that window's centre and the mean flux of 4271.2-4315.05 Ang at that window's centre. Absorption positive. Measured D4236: -3.8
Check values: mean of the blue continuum 19.3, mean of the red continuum 18.8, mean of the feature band 21.2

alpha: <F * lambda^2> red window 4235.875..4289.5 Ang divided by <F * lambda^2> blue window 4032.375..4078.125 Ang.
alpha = 1.18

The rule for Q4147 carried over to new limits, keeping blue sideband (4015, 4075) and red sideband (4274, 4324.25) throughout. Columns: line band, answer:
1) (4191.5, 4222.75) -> -0.07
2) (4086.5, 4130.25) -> -0.04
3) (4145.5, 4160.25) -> 0.01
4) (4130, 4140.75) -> -0.01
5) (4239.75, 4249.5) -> -0.17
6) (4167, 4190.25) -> 0.05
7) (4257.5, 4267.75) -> -0.12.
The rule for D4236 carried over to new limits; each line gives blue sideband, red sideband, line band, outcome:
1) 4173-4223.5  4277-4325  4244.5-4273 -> -2.0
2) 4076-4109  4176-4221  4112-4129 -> -0.5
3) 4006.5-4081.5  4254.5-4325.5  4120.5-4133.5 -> -0.8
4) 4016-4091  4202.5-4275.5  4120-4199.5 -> 3.8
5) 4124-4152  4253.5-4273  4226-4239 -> 0.6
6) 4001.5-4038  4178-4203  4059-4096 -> -0.8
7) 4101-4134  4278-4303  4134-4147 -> 0.8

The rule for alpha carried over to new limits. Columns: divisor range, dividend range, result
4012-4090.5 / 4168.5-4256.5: 1.10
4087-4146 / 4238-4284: 1.13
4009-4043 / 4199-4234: 1.11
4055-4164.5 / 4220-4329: 1.10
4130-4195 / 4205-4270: 1.14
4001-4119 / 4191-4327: 1.12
